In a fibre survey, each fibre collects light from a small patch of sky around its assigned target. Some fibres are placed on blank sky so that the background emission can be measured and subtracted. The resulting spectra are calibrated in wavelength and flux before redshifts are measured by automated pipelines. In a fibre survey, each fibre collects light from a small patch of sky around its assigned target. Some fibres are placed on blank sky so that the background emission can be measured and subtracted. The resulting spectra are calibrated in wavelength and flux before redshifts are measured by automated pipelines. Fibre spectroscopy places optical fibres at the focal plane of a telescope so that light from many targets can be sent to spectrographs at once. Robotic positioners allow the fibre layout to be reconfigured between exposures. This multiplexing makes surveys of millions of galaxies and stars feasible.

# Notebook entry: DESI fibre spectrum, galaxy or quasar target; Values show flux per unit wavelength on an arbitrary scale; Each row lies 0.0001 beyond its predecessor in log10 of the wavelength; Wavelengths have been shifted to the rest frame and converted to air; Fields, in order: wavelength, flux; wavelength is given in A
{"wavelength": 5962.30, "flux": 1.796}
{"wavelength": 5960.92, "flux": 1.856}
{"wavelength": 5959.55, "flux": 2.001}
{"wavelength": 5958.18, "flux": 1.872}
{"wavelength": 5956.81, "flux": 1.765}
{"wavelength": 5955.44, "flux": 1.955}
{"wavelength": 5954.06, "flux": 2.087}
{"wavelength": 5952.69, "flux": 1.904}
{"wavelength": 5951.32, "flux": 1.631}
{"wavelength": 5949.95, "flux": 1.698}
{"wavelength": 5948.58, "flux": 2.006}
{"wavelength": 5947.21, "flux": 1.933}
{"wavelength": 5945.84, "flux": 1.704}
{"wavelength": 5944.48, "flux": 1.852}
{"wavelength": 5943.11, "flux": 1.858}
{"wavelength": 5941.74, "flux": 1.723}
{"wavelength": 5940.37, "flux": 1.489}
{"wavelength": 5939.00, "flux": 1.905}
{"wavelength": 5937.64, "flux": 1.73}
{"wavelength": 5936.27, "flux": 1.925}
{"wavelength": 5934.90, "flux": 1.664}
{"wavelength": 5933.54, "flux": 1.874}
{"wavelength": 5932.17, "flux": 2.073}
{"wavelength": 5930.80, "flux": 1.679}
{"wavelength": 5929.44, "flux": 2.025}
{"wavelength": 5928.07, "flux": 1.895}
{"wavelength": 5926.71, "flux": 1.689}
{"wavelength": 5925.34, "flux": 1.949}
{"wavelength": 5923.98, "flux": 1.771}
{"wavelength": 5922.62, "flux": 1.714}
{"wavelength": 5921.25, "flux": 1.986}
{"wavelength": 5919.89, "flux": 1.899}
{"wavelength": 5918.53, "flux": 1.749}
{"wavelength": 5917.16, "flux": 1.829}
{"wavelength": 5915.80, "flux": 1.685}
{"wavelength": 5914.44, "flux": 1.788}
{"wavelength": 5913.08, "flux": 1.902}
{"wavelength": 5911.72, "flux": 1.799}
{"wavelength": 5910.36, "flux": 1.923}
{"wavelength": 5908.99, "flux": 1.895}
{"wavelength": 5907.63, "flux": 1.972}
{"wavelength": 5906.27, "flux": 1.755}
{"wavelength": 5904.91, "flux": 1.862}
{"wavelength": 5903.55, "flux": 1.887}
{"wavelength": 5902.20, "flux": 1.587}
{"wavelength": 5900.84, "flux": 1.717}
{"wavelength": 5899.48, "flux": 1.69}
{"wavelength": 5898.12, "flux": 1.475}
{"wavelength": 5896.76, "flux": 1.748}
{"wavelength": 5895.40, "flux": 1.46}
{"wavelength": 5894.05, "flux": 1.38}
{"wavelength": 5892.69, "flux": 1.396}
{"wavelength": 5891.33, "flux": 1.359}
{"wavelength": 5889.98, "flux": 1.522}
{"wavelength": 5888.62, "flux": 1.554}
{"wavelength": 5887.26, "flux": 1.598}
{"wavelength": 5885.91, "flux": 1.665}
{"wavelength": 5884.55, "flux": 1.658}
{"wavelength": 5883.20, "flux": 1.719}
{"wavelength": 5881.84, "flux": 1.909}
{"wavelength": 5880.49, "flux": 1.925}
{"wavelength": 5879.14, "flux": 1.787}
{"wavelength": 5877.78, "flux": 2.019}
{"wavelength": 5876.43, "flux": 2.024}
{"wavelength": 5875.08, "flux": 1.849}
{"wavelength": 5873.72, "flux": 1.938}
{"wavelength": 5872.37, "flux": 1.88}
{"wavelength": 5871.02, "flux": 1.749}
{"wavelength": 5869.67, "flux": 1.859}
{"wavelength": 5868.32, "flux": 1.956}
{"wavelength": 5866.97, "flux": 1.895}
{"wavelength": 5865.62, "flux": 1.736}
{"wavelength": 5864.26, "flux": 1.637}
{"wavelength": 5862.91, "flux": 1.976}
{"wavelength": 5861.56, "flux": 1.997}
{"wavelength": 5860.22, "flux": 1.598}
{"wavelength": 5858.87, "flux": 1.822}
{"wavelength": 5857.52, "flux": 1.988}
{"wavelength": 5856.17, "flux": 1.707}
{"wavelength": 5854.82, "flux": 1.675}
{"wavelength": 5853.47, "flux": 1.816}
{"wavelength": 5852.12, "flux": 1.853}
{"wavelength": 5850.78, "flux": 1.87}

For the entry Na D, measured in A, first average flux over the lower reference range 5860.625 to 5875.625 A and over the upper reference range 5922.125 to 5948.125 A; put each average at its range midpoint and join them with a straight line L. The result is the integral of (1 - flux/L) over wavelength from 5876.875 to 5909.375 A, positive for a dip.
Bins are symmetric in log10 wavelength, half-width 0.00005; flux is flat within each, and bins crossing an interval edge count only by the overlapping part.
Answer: 2.7 A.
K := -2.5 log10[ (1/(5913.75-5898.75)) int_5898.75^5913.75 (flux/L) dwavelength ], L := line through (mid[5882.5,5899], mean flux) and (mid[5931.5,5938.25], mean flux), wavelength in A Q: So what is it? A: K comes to -0.10 mag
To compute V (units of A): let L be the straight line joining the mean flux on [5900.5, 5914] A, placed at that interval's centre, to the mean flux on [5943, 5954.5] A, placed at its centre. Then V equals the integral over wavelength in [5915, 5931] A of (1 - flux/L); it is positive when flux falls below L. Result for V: 0.1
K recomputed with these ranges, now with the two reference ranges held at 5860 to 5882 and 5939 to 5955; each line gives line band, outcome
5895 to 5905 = 0.11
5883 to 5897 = 0.20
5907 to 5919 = 0.00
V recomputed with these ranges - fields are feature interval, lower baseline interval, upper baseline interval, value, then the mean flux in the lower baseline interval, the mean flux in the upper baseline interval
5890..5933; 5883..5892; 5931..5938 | -1.0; 1.58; 1.84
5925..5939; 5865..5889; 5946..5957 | 0.0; 1.82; 1.87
